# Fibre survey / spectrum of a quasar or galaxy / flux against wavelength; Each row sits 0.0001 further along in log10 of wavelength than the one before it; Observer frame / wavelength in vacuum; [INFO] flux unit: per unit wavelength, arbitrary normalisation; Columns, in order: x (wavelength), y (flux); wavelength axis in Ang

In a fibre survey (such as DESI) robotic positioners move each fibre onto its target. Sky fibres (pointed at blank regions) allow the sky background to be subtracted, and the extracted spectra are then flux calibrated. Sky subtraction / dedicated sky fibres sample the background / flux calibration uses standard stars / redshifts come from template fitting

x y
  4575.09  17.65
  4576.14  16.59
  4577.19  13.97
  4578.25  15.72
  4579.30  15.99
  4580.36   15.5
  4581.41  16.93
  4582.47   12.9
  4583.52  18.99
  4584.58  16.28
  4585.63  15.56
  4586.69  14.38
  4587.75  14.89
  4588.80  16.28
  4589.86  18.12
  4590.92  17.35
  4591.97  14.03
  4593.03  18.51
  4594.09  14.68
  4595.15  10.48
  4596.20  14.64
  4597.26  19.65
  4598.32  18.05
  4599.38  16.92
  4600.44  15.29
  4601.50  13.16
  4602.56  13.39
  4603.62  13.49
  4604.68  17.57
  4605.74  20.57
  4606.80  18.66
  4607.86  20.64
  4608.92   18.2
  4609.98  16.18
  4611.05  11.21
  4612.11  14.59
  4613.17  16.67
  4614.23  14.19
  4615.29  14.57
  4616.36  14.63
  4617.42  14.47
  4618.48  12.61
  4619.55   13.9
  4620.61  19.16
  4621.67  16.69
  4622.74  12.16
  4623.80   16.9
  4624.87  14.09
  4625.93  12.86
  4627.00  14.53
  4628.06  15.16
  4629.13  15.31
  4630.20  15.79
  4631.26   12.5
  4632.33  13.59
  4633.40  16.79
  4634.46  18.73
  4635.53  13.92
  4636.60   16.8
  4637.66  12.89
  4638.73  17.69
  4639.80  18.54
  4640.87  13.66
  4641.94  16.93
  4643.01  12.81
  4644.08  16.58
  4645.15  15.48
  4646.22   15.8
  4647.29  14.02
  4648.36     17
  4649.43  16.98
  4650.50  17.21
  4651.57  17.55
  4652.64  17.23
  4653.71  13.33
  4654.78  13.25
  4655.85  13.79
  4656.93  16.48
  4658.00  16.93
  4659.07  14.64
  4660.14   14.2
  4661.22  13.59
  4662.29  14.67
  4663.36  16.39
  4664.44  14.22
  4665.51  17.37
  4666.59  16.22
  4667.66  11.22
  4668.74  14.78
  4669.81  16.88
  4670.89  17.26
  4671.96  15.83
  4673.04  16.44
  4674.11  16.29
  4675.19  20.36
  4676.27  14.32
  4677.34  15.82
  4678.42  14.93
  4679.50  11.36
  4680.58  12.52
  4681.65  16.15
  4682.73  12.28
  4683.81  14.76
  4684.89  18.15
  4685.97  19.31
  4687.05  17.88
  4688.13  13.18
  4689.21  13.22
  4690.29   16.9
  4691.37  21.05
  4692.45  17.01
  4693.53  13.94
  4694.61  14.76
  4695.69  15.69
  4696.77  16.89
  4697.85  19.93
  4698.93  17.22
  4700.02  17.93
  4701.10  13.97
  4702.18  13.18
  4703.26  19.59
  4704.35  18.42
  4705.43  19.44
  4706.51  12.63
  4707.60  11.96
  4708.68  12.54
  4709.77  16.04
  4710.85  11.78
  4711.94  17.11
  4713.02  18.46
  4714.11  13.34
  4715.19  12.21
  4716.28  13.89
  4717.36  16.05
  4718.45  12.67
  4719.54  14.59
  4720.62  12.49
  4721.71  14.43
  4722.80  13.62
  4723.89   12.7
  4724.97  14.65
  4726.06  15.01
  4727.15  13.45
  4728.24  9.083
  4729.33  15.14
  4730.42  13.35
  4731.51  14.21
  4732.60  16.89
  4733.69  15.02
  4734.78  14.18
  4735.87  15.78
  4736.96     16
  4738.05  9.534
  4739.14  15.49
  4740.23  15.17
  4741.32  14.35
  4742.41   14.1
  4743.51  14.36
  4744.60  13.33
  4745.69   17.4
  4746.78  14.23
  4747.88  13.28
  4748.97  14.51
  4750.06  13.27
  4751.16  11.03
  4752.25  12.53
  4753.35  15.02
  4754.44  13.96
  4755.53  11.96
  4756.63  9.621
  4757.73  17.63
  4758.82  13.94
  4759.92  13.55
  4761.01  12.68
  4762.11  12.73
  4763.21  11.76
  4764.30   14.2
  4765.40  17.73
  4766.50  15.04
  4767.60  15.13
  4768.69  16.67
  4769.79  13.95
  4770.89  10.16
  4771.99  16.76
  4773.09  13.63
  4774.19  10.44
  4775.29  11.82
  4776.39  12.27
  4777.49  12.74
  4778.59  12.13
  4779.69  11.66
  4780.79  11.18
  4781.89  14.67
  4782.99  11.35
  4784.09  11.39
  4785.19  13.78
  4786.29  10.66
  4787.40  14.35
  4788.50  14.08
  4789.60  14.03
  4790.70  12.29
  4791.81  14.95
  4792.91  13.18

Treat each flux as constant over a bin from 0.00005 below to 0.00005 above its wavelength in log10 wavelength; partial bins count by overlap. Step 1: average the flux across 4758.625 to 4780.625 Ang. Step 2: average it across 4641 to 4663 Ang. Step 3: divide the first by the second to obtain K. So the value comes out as 0.87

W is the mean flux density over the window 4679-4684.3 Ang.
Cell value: 13.4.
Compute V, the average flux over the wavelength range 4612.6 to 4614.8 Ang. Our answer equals 15.4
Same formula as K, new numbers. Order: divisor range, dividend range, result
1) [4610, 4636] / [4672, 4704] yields 1.08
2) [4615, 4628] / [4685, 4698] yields 1.13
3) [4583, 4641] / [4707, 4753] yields 0.90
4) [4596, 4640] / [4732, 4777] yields 0.89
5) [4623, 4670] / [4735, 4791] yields 0.88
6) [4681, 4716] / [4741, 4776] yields 0.87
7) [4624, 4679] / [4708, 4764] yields 0.90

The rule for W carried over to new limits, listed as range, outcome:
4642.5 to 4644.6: 14.7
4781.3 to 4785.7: 12.8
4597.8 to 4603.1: 15.3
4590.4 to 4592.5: 15.7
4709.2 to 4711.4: 13.9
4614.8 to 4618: 14.5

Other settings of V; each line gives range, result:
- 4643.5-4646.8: 15.9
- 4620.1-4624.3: 16.2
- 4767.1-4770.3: 15.3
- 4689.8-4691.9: 19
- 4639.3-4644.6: 15.7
